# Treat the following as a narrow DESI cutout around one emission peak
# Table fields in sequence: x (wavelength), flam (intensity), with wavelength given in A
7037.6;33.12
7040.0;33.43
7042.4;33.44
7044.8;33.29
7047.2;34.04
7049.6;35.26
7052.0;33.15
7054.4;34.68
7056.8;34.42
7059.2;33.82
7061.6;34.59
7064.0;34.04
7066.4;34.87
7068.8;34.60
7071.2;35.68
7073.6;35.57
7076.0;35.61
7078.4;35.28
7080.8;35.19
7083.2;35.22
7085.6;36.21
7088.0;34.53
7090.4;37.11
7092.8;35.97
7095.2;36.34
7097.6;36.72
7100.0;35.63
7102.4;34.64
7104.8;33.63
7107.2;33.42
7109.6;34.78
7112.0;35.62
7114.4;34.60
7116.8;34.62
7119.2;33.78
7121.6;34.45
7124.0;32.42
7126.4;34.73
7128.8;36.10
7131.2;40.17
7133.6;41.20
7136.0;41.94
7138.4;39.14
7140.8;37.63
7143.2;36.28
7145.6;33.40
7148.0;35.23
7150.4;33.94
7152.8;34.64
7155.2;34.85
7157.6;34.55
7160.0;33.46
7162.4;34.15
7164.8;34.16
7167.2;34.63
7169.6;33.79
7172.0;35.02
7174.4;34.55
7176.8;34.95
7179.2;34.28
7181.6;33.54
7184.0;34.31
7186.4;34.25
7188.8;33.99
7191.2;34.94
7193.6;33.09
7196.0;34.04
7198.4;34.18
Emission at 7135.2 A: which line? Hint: [N II] 6583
